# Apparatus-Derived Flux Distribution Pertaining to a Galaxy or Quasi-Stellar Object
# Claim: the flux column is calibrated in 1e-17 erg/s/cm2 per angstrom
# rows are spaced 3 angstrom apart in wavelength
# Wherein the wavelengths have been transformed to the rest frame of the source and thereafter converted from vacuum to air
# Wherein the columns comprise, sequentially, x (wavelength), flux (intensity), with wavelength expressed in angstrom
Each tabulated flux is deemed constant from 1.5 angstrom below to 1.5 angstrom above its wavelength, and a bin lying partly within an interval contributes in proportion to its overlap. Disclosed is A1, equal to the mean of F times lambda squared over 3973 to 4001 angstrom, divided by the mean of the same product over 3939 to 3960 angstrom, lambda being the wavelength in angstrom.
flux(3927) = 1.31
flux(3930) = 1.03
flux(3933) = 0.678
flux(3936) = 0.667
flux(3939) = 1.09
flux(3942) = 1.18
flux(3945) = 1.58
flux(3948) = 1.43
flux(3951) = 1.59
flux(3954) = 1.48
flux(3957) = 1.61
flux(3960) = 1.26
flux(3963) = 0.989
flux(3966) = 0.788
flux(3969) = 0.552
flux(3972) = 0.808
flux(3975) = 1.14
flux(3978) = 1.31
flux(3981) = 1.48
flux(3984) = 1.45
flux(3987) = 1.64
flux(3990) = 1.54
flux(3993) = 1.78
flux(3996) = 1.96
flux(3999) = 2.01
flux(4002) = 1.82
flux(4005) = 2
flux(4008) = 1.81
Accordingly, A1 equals 1.1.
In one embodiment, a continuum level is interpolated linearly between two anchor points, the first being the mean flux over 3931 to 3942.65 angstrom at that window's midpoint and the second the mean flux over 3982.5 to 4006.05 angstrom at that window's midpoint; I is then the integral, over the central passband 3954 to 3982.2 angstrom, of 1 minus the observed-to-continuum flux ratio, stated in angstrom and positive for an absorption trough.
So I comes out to 4.8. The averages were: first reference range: 0.889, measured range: 1.12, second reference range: 1.77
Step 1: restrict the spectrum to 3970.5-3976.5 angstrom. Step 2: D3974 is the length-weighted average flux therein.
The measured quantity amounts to 0.974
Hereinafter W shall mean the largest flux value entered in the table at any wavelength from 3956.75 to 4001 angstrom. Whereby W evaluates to 2.01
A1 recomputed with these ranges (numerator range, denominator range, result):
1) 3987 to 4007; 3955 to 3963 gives 1.38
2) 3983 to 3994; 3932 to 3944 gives 1.74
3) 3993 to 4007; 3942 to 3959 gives 1.32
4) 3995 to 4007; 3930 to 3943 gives 2.21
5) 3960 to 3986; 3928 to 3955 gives 0.93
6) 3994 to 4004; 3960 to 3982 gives 1.92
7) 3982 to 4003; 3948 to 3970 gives 1.46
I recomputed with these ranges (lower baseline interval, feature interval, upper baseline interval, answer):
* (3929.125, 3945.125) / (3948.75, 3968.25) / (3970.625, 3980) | -3.9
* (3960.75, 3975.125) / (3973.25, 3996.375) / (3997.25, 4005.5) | -1.8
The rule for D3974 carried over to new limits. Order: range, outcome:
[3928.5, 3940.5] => 0.866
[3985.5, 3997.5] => 1.73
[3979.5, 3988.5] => 1.52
